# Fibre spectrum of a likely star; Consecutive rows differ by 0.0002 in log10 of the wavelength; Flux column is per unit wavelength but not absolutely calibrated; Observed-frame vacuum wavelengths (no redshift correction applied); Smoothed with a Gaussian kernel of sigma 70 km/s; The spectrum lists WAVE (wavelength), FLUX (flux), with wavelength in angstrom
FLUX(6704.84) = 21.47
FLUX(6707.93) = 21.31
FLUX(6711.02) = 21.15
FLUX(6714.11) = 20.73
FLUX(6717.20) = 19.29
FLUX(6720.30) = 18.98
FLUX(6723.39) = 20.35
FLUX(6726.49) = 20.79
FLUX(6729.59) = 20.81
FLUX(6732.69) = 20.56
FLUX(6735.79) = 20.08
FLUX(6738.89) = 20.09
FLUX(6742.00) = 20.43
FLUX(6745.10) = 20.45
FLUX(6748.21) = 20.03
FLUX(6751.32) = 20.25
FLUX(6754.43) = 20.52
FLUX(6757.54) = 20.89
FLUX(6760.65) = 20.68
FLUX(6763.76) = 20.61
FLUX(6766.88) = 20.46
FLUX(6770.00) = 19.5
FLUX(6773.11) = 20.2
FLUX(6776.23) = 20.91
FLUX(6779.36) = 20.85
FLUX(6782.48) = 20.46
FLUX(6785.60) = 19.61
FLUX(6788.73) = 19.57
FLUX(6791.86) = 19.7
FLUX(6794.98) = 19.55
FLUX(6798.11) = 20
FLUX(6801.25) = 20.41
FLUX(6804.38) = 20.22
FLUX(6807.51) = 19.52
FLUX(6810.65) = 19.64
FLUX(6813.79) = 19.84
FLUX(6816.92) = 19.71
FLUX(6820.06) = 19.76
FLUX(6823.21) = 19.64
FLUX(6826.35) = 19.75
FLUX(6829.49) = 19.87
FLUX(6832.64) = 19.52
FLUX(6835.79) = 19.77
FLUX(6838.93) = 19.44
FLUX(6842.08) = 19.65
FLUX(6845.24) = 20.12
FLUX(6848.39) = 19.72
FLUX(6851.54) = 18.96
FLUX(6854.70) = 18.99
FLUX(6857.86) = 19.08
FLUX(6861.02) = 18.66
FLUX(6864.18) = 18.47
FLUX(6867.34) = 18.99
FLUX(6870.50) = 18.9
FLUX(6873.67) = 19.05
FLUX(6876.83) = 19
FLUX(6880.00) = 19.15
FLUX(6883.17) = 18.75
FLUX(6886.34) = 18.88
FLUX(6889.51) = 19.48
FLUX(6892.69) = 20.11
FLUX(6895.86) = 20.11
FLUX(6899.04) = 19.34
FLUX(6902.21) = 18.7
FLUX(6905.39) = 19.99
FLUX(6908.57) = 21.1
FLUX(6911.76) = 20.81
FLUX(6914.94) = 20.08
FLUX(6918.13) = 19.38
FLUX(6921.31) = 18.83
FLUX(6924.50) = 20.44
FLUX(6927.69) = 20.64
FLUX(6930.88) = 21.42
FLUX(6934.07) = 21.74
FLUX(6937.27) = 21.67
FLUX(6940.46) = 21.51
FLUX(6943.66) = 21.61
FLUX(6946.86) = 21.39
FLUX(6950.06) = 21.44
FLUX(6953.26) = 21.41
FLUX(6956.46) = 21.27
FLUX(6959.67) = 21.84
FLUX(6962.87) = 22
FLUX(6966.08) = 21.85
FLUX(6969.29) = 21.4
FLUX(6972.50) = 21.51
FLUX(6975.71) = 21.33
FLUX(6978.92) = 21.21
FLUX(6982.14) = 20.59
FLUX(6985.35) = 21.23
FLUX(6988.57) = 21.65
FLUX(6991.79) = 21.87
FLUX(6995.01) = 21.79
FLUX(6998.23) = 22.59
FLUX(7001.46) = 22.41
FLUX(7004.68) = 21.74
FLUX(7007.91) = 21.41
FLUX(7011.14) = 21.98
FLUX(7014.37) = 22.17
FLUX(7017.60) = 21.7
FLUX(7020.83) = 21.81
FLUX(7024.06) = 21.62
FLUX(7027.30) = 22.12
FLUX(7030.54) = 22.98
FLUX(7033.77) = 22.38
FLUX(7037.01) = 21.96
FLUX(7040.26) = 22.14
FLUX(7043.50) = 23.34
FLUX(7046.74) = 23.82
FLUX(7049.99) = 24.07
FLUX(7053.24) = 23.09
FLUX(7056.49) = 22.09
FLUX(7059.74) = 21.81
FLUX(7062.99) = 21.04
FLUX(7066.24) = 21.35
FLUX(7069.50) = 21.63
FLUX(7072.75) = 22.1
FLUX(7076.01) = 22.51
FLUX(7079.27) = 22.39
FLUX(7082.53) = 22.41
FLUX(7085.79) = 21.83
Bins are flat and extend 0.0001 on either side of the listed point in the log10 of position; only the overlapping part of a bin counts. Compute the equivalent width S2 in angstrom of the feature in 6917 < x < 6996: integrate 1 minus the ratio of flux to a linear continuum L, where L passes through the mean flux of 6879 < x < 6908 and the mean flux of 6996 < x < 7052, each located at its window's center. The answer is -1.48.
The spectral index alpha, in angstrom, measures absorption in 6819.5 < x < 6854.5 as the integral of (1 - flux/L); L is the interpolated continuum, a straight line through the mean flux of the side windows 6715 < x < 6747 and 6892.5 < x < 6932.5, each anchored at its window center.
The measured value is 0.9 angstrom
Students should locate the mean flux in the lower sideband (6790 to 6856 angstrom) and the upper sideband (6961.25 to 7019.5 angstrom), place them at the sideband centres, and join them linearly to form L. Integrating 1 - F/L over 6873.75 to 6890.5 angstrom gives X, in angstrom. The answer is 1.13 angstrom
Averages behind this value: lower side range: 19.7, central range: 19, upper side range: 21.7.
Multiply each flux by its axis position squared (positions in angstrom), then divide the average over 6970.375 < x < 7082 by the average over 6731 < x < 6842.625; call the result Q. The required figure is 1.2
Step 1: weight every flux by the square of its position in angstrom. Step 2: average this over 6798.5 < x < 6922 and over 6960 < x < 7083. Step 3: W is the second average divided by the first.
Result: 1.2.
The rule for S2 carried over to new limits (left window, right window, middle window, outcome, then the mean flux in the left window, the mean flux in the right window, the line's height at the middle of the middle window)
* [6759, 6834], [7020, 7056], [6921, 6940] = 0.46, 20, 22.7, 21.5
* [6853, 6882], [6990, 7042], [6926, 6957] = -1.42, 18.9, 22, 20.5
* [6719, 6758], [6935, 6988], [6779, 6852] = 3.22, 20.3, 21.5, 20.7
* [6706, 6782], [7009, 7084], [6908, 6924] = 1.10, 20.4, 22.3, 21.5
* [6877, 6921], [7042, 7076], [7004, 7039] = -0.35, 19.6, 22.4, 21.8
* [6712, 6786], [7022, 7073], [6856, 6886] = 3.21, 20.3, 22.3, 21.2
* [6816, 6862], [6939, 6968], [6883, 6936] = 1.94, 19.5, 21.6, 20.8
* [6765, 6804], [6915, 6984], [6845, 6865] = 1.41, 20.1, 21.1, 20.5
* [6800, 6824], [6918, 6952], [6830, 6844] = 0.31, 19.8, 21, 20.1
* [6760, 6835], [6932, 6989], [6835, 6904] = 4.70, 20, 21.5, 20.6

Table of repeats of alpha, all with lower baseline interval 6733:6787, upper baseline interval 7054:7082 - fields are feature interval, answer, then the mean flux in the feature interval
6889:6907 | 1.2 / 19.6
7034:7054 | -1.1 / 23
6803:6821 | 0.7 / 19.8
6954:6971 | -0.2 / 21.7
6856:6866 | 1.0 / 18.7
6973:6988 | 0.2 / 21.2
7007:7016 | -0.1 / 21.9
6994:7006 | -0.3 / 22.2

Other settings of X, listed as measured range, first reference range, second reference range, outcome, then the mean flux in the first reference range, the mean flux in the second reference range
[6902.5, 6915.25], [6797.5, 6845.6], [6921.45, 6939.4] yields 0.3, 19.8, 21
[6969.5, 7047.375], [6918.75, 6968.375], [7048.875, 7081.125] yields -0.7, 21.2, 22.2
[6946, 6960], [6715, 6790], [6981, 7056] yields 0.2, 20.3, 22.2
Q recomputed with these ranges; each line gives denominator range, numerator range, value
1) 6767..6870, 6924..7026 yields 1.15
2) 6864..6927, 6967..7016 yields 1.14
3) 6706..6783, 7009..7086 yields 1.19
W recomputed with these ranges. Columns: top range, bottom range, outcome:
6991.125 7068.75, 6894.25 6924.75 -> 1.16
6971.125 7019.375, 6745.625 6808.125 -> 1.14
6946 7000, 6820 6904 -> 1.15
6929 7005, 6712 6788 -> 1.13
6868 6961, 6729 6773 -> 1.04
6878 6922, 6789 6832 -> 1.02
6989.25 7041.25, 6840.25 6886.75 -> 1.21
